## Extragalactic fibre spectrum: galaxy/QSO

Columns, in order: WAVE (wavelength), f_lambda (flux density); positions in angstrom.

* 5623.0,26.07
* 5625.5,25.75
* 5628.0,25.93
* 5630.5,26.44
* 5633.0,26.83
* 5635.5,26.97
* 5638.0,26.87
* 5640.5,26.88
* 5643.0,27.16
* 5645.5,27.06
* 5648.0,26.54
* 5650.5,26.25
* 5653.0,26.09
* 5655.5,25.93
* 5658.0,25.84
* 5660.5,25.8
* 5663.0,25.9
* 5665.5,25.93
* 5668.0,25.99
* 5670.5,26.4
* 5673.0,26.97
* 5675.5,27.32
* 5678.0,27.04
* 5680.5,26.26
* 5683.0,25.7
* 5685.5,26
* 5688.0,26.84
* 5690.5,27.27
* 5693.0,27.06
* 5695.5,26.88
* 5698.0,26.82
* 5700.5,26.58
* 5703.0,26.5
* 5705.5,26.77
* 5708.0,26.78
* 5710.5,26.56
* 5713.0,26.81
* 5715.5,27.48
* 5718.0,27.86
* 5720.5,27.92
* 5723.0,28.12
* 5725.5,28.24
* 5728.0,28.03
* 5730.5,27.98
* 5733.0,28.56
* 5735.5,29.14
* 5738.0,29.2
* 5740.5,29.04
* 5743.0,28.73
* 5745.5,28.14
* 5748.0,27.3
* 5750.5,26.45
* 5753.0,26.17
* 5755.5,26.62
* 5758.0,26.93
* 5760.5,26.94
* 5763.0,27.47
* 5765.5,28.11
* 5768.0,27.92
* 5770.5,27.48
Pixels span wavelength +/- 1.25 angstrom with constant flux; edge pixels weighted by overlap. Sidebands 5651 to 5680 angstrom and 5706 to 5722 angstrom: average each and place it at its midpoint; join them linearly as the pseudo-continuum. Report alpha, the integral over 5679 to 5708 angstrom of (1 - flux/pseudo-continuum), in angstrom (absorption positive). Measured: 0.2 angstrom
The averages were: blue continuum 26.3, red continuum 27.2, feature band 26.6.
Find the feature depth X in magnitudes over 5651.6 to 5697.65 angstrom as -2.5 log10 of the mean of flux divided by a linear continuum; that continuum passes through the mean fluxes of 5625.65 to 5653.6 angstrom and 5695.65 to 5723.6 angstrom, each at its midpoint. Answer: 0.02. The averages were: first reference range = 26.6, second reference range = 27.1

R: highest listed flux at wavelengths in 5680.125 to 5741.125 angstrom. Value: 29.2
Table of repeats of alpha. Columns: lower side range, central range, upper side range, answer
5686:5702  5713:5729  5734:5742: 0.2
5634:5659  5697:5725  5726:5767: 0.2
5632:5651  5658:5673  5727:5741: 0.7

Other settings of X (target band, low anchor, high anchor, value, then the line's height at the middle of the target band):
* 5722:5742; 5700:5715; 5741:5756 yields -0.057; 27.1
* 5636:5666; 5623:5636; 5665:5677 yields 0.003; 26.4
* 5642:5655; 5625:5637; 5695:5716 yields -0.002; 26.5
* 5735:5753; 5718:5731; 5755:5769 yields -0.016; 27.7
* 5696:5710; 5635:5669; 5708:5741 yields 0.033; 27.5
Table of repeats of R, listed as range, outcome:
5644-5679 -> 27.32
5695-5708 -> 26.88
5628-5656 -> 27.16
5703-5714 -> 26.81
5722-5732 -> 28.24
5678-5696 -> 27.27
